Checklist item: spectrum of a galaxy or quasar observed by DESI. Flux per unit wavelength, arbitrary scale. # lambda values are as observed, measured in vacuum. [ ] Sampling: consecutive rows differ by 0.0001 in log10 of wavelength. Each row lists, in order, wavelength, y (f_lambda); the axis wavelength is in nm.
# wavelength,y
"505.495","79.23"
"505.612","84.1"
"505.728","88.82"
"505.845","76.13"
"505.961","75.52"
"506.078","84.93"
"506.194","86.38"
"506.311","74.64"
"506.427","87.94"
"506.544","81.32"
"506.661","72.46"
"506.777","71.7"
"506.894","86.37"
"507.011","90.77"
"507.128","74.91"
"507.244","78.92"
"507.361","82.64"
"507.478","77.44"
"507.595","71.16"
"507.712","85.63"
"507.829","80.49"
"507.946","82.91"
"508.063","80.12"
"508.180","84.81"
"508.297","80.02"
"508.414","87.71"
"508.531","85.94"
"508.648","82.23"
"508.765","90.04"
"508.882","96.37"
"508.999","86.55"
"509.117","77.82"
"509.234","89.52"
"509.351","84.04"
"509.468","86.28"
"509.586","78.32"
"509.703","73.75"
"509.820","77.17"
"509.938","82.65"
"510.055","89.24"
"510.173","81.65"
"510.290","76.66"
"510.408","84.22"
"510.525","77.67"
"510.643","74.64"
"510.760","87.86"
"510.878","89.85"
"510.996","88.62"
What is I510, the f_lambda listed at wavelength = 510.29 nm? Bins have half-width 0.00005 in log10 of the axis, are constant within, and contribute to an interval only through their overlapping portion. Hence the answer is 76.66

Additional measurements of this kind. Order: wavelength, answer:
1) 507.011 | 90.77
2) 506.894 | 86.37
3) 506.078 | 84.93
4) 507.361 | 82.64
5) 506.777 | 71.7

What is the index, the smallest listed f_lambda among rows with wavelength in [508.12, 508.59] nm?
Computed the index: 80.02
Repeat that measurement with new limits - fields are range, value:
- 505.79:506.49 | 74.64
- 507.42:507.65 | 71.16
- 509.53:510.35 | 73.75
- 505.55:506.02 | 75.52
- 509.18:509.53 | 84.04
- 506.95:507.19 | 74.91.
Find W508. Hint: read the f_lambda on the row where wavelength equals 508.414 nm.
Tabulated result 87.71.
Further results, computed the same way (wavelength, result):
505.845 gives 76.13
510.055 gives 89.24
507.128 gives 74.91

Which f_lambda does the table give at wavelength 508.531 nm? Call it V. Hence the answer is 85.94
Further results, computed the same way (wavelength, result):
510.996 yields 88.62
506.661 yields 72.46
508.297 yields 80.02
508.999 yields 86.55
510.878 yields 89.85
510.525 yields 77.67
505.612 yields 84.1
